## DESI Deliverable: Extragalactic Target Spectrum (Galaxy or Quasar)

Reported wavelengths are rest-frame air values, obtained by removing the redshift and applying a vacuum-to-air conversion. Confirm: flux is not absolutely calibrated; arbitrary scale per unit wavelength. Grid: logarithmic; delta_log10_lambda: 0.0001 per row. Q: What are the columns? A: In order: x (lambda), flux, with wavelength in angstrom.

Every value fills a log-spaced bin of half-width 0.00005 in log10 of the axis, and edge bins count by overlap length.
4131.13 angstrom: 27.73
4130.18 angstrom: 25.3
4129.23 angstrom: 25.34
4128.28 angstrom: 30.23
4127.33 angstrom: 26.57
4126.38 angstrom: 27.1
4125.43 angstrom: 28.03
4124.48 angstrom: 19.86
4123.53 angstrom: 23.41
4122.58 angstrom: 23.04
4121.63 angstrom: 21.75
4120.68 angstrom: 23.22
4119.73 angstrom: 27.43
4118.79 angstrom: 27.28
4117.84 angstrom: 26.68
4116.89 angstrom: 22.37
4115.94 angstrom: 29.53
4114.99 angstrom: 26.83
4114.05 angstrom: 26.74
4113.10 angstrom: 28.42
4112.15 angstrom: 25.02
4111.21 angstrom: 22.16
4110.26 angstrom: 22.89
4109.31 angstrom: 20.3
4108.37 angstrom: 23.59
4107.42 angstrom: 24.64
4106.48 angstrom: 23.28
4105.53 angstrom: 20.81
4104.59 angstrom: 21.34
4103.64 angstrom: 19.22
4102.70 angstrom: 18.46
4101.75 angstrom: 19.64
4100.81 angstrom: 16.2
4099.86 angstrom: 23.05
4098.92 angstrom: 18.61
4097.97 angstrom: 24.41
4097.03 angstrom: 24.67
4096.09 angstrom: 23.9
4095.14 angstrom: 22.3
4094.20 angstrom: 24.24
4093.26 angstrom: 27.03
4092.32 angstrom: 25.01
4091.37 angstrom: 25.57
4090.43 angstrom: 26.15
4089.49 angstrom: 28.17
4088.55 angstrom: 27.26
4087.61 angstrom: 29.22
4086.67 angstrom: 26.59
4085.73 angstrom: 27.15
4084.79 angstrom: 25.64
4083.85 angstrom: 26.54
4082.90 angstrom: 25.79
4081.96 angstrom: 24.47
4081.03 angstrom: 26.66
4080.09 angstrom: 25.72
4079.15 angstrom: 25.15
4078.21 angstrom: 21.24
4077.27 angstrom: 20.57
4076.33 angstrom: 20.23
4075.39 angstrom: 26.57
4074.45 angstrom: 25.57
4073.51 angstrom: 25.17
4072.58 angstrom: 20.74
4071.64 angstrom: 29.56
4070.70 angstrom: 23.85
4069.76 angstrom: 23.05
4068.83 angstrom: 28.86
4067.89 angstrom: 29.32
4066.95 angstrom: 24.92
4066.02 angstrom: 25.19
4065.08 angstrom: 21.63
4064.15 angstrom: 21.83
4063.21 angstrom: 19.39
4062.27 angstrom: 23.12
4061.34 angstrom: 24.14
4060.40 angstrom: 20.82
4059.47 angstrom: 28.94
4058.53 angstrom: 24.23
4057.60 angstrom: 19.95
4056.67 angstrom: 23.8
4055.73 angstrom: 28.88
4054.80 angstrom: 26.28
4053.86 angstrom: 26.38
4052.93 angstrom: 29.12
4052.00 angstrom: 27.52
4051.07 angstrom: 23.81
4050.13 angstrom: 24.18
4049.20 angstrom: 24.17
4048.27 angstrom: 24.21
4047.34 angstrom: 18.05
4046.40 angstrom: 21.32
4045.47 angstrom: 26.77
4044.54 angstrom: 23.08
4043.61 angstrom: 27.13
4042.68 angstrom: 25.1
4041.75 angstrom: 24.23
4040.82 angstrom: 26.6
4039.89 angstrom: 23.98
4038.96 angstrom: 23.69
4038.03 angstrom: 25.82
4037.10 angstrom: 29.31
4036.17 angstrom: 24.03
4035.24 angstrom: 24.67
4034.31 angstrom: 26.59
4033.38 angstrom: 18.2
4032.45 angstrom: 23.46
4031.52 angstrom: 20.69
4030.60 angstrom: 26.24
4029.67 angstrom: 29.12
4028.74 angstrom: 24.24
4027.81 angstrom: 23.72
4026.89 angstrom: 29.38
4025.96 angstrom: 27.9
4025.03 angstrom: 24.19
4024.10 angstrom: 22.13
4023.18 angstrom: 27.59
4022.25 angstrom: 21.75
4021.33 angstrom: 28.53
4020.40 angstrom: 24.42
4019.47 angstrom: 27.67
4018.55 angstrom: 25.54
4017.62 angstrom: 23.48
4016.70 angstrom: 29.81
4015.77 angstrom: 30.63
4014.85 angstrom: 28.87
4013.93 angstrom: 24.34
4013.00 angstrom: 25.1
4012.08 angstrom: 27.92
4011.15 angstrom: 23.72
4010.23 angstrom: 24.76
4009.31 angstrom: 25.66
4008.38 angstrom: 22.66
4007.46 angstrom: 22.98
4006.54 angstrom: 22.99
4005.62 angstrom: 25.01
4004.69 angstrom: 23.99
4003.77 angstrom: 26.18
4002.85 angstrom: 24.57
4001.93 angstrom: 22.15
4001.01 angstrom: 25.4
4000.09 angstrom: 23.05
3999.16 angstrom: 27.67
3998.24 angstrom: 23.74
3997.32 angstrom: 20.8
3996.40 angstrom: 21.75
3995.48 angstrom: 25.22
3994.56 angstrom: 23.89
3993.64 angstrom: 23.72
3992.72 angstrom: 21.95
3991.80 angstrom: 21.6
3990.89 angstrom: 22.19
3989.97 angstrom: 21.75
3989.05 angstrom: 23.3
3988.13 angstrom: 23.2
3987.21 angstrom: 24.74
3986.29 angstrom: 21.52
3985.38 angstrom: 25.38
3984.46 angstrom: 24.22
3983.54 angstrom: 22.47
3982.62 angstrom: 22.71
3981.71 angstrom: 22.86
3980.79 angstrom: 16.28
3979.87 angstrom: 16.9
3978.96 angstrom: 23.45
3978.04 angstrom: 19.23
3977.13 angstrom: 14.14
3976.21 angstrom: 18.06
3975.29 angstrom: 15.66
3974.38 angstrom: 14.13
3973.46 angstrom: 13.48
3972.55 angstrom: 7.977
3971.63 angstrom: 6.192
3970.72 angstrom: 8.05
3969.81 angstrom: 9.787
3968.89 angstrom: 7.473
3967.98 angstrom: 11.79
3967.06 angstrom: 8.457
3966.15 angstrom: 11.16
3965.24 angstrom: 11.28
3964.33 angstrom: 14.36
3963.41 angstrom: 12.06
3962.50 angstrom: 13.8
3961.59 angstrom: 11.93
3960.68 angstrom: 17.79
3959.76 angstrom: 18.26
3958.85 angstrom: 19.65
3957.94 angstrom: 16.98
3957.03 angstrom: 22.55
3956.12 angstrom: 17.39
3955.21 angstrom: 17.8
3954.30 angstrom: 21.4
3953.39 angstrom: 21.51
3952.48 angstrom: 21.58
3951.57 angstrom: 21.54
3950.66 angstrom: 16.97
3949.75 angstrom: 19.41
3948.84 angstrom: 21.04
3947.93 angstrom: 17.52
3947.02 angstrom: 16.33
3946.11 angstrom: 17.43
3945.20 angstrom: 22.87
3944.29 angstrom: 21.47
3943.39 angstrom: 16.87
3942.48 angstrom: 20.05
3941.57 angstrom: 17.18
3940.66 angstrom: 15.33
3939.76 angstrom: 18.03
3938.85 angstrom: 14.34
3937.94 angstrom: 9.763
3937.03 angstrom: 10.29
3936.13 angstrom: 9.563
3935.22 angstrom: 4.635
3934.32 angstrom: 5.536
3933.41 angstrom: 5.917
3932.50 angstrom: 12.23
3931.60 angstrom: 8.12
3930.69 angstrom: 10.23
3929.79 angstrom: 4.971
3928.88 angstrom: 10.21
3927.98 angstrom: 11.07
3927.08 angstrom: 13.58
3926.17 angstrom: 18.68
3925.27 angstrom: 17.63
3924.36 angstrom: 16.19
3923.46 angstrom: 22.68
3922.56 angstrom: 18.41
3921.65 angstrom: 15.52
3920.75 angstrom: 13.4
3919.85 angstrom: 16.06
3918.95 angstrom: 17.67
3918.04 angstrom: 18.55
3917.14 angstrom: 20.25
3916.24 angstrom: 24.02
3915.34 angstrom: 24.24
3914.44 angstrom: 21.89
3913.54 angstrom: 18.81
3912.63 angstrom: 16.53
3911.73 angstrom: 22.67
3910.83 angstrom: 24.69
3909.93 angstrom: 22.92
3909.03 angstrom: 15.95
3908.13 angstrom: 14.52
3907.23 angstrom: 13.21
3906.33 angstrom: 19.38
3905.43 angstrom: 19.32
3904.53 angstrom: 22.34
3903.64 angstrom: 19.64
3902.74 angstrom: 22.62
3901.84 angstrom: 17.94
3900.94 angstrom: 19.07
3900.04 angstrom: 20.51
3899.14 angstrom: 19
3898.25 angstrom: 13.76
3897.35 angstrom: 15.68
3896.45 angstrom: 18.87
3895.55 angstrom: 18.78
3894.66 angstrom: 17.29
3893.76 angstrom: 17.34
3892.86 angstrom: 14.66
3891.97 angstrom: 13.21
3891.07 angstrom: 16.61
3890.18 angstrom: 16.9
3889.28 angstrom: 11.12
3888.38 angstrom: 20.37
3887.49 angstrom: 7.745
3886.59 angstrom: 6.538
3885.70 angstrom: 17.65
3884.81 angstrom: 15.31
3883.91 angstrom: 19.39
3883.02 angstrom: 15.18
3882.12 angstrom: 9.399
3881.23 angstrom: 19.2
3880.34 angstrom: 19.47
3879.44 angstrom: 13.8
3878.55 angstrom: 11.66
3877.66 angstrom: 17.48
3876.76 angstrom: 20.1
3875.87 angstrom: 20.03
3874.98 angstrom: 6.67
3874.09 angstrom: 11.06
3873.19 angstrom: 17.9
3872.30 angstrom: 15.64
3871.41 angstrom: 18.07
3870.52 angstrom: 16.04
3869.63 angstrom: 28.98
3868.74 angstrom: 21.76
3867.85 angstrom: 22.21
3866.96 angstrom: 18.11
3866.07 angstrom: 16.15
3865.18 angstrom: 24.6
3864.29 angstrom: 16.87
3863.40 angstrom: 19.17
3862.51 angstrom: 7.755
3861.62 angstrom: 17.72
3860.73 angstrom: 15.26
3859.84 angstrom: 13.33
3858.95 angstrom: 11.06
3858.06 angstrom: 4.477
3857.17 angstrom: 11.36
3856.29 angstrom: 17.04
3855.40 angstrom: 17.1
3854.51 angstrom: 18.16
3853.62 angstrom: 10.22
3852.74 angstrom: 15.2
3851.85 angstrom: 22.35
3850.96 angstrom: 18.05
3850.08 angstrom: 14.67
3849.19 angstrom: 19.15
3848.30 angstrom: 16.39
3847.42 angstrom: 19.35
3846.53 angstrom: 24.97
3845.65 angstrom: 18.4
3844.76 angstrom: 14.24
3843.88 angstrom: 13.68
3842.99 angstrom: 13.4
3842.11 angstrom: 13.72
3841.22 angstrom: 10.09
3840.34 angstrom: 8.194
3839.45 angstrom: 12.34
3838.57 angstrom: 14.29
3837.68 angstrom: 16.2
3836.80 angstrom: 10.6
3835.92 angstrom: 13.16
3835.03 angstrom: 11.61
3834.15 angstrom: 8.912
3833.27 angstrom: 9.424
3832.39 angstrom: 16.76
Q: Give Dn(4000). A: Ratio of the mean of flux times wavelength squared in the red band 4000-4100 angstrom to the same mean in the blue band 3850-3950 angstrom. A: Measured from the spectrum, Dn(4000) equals 1.65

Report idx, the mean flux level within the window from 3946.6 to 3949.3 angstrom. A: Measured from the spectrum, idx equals 18.3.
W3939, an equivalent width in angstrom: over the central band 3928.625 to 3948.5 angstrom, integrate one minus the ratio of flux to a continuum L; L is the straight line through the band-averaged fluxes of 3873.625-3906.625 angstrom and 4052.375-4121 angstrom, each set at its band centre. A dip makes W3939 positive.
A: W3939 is 5.6 angstrom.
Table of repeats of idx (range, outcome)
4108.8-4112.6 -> 22.6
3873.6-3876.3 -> 12.6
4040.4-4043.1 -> 25.3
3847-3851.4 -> 17.5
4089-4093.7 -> 26.4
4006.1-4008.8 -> 22.9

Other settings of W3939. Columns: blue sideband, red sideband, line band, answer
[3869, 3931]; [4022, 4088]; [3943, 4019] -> 3.8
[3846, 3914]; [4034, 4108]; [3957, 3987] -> 7.0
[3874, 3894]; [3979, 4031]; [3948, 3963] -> 1.3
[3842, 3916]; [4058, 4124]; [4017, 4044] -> -3.7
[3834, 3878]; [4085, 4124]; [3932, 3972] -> 8.5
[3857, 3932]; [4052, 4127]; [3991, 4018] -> -4.6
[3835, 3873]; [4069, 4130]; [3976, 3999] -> -1.5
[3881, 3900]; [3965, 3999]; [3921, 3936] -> 4.0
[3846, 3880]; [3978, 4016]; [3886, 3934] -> 6.1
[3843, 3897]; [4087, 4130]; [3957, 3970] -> 3.8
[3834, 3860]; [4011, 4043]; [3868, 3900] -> 1.0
